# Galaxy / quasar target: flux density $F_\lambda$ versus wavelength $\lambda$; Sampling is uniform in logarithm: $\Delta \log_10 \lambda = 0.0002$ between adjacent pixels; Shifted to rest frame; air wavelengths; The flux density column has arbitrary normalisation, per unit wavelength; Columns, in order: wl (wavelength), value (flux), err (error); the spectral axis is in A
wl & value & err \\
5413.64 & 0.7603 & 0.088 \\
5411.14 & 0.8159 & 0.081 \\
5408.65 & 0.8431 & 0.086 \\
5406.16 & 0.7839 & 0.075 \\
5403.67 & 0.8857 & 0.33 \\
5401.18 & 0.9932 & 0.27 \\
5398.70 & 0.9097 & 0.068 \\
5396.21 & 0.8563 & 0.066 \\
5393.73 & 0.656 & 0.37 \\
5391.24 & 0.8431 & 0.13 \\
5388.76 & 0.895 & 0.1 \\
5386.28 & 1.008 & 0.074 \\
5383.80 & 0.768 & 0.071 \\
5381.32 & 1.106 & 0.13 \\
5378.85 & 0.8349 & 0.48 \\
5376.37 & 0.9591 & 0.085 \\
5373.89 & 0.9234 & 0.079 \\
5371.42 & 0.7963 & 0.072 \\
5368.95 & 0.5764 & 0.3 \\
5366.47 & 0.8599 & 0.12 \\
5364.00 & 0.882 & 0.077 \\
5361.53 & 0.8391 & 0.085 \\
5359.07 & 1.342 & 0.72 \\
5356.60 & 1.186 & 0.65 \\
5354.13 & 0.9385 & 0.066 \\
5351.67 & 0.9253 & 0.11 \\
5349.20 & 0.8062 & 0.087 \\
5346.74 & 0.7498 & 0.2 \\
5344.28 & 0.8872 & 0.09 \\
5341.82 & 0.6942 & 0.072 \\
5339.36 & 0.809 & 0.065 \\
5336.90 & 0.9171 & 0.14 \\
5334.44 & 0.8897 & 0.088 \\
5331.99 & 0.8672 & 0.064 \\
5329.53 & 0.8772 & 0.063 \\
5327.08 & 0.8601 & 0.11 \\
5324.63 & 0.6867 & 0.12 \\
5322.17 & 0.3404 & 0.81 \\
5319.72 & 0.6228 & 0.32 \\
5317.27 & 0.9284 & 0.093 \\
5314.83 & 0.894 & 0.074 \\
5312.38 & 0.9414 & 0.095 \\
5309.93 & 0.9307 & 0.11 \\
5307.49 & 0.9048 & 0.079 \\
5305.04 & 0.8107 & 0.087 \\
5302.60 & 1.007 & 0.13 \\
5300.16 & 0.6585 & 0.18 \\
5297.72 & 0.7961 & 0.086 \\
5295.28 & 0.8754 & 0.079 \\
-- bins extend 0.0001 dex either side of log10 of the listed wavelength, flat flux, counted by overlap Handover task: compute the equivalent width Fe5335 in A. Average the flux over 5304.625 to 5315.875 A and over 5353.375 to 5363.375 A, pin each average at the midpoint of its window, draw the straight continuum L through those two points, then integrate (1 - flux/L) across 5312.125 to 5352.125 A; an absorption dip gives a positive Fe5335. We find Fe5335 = 7.3 A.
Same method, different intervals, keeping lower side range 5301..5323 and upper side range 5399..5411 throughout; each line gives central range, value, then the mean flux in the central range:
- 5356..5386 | -2.2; 0.92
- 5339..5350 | 0.7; 0.787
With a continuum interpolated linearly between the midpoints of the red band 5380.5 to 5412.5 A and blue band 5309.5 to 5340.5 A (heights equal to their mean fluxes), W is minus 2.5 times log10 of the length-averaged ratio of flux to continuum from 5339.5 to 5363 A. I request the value -0.11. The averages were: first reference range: 0.81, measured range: 0.924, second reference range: 0.87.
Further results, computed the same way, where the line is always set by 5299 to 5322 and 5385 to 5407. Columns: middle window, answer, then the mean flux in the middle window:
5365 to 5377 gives 0.056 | 0.817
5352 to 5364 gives -0.220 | 1.05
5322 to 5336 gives 0.070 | 0.788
